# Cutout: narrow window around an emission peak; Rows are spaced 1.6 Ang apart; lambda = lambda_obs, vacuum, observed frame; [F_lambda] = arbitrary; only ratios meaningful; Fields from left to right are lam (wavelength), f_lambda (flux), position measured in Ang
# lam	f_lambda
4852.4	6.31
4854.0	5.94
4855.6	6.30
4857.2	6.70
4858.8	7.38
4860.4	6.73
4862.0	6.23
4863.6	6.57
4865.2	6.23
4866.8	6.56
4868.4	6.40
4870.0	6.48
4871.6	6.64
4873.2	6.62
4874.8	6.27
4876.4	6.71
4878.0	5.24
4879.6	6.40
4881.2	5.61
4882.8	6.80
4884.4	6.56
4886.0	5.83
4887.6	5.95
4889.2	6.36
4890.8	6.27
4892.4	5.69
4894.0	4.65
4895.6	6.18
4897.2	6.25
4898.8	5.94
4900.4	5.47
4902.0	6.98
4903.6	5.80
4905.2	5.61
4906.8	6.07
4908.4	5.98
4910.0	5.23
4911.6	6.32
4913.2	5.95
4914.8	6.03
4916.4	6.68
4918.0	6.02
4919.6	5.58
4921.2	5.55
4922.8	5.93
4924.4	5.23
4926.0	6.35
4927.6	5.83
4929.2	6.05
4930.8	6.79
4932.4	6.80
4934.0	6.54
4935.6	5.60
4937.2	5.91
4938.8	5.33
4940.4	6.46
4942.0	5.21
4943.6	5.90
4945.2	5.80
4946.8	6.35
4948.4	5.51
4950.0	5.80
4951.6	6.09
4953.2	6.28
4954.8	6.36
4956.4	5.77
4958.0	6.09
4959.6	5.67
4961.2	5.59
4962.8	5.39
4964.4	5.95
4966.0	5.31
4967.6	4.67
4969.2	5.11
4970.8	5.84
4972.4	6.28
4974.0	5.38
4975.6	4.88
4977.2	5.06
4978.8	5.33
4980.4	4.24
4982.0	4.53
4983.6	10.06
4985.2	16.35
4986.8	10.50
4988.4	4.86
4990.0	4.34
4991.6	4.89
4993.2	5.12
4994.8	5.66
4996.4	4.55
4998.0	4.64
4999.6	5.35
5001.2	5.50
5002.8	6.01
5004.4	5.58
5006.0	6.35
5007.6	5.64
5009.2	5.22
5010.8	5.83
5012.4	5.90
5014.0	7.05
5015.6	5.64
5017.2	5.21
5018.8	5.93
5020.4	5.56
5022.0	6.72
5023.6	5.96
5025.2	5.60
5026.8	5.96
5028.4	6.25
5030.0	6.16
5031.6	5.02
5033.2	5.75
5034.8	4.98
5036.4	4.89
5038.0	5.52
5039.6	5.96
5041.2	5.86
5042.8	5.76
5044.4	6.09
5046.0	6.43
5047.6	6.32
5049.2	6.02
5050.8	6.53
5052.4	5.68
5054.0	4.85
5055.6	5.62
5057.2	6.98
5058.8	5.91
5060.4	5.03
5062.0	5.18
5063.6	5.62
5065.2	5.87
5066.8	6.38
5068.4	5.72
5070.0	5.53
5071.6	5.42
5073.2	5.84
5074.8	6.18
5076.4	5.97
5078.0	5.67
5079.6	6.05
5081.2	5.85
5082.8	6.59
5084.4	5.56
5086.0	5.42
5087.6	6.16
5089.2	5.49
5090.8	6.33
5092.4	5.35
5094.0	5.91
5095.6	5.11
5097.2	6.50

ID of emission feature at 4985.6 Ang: H-gamma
